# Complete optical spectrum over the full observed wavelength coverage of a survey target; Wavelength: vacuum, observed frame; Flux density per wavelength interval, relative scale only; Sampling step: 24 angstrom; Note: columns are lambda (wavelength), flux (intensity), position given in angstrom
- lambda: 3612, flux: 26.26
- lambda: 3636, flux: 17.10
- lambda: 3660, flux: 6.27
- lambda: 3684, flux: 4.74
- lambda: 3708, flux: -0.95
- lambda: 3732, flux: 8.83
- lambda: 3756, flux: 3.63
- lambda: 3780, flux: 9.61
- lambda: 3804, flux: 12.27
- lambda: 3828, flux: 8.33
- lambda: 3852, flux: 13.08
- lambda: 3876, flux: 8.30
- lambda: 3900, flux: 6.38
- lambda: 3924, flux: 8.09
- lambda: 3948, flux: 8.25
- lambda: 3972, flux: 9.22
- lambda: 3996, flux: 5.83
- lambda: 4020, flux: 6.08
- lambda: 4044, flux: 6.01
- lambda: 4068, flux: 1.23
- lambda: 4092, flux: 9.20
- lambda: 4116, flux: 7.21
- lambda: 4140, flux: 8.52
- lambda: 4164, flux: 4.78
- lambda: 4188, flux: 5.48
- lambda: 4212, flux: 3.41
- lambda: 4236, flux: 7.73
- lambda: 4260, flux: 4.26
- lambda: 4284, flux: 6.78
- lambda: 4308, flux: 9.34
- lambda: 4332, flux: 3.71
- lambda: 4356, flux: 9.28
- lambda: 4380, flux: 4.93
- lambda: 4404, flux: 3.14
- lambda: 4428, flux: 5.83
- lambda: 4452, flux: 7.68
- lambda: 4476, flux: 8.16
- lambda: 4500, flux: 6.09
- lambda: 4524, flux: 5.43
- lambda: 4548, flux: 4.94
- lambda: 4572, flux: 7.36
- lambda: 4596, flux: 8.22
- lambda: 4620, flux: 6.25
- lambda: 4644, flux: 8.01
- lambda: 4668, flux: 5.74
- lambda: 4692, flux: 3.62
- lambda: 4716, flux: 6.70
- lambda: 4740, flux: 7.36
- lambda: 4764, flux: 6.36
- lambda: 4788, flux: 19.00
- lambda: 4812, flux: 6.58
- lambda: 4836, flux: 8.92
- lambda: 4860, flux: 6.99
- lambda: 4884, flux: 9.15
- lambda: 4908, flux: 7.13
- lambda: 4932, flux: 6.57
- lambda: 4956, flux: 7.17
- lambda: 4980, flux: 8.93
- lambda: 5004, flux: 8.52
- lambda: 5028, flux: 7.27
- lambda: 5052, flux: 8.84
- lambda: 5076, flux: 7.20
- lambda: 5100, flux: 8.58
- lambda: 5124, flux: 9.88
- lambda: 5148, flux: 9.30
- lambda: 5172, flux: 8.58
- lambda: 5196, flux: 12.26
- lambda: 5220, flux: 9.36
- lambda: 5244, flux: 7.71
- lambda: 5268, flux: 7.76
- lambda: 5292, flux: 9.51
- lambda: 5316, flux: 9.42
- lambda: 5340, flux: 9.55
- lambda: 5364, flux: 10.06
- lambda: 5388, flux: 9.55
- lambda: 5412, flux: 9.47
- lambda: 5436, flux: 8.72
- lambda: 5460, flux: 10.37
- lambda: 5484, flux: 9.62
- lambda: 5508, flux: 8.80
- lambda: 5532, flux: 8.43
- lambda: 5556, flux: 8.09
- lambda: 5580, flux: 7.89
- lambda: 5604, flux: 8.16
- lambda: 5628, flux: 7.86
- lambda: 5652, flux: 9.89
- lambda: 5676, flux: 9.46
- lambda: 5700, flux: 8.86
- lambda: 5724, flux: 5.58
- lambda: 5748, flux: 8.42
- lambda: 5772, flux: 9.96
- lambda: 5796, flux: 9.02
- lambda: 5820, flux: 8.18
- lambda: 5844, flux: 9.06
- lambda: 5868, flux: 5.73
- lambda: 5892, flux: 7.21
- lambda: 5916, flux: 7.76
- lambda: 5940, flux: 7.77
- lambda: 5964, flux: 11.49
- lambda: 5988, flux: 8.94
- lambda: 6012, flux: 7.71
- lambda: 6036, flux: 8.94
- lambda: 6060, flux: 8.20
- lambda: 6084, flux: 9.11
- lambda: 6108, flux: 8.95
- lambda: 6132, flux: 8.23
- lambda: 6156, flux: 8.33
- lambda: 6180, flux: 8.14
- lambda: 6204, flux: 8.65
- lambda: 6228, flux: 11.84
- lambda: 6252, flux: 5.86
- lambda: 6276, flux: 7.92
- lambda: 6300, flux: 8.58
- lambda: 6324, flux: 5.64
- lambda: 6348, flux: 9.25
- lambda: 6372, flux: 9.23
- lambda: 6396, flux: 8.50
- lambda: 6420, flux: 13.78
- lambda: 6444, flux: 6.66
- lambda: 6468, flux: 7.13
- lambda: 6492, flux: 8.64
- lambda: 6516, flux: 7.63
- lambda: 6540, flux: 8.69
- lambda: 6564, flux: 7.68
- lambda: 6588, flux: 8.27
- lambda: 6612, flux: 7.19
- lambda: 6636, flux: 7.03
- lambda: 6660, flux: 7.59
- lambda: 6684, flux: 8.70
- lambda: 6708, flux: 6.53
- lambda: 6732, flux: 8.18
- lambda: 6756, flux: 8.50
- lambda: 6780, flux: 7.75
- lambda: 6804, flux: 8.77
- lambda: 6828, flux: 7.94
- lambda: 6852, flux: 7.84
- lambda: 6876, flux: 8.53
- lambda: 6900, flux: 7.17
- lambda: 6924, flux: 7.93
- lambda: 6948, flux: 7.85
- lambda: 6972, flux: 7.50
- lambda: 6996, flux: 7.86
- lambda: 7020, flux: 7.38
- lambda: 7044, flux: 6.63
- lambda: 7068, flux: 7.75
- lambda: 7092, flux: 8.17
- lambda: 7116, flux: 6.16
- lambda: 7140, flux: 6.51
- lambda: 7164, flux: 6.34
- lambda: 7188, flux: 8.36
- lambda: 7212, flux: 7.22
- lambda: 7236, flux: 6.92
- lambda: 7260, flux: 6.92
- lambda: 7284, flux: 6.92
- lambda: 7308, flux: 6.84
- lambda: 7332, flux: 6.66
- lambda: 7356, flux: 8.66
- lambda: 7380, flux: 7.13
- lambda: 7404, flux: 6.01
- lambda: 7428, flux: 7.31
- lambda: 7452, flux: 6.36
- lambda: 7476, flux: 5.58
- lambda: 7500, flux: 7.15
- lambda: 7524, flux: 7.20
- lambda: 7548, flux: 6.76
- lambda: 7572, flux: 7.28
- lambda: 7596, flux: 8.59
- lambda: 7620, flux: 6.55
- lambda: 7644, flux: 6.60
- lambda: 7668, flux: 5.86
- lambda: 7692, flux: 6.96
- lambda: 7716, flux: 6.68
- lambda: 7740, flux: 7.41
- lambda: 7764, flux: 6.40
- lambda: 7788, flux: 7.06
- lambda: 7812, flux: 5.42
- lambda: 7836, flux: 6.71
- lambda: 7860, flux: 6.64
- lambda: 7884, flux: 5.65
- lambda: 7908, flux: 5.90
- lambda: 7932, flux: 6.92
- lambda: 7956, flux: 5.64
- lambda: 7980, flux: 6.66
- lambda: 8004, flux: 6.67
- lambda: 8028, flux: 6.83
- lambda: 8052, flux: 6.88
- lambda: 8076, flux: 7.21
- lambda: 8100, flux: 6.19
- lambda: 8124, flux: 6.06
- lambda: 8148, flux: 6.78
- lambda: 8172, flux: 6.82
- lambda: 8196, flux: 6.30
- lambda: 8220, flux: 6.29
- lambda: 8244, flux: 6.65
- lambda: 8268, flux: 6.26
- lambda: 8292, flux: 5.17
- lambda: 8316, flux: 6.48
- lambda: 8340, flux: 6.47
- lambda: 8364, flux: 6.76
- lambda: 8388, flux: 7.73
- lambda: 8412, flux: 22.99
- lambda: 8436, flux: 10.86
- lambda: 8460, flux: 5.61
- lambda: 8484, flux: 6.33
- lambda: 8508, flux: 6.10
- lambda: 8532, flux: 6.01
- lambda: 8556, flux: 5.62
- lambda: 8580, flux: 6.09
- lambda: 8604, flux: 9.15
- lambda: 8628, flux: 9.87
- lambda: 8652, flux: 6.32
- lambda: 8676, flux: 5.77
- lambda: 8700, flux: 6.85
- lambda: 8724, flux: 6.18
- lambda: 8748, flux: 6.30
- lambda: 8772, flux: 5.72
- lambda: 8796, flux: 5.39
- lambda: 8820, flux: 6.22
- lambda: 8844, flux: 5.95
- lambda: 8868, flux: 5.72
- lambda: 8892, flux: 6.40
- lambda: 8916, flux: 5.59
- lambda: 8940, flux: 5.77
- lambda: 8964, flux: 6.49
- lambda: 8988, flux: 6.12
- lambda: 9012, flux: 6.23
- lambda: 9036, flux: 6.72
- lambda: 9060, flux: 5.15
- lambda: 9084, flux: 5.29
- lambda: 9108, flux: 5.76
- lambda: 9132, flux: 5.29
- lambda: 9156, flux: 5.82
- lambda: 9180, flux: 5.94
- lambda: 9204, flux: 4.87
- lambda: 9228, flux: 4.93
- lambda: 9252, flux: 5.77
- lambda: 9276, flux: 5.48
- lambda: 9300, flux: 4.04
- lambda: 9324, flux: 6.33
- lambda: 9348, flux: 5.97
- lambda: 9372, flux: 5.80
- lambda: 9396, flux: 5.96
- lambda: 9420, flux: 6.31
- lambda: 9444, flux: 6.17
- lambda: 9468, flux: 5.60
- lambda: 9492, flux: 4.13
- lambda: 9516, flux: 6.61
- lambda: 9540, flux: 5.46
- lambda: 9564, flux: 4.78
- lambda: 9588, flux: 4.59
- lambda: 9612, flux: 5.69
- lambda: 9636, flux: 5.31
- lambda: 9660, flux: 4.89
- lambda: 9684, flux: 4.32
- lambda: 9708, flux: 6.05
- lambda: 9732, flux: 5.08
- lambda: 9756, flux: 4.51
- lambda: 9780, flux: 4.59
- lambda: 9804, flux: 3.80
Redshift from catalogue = 0.28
